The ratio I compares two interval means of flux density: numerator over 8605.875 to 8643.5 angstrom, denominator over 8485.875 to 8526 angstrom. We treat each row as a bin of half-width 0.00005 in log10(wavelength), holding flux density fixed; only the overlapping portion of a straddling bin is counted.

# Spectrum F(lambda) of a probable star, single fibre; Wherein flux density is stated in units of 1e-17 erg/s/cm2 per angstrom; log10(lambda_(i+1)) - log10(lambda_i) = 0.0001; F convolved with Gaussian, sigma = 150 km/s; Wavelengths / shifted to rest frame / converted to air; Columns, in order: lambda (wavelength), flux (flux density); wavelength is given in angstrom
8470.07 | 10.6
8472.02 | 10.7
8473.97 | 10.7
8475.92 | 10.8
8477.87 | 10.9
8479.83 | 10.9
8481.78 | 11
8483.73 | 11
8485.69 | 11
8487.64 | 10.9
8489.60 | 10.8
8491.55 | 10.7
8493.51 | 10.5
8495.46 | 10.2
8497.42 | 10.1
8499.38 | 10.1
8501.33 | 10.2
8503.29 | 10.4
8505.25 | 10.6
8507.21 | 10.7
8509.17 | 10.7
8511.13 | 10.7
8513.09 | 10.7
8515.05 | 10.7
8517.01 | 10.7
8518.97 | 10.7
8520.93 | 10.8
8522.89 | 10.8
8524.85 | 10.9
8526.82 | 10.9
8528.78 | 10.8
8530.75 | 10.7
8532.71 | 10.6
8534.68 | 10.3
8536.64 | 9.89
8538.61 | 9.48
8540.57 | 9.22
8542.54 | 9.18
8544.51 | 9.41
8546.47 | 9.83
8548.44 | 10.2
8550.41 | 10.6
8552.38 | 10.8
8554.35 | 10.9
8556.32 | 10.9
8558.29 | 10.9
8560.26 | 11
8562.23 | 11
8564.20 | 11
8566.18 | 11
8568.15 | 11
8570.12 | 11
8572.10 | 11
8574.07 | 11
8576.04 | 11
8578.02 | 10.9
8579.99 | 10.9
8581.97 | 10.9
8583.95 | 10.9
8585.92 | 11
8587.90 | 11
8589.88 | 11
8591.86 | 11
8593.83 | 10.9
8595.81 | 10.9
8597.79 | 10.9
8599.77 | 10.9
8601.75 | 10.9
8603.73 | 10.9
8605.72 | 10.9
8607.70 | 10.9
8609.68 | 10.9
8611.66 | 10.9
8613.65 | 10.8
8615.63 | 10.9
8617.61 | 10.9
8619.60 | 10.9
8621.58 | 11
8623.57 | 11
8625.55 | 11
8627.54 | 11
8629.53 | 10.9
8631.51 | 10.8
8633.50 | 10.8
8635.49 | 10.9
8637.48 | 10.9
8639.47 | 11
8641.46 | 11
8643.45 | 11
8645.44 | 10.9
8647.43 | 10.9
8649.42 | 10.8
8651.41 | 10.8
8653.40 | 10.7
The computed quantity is 1.03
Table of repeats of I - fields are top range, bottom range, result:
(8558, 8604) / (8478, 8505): 1.03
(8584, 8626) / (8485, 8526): 1.03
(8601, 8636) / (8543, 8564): 1.03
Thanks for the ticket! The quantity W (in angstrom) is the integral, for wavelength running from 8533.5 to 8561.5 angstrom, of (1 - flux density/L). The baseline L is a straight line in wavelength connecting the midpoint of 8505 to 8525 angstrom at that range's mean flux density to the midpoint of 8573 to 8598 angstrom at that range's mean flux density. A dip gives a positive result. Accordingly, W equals 1.6 angstrom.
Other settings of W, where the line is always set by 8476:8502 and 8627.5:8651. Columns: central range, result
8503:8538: 0.2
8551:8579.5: -0.5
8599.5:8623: -0.1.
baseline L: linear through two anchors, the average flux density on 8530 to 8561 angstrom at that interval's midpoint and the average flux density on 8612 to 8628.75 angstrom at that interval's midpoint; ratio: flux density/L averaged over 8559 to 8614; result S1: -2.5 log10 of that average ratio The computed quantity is -0.03 mag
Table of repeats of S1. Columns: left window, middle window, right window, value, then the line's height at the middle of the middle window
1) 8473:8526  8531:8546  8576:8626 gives 0.10 mag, 10.8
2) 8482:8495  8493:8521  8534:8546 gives -0.02 mag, 10.4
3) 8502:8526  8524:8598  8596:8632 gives 0.01 mag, 10.8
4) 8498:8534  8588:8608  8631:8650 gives -0.01 mag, 10.8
